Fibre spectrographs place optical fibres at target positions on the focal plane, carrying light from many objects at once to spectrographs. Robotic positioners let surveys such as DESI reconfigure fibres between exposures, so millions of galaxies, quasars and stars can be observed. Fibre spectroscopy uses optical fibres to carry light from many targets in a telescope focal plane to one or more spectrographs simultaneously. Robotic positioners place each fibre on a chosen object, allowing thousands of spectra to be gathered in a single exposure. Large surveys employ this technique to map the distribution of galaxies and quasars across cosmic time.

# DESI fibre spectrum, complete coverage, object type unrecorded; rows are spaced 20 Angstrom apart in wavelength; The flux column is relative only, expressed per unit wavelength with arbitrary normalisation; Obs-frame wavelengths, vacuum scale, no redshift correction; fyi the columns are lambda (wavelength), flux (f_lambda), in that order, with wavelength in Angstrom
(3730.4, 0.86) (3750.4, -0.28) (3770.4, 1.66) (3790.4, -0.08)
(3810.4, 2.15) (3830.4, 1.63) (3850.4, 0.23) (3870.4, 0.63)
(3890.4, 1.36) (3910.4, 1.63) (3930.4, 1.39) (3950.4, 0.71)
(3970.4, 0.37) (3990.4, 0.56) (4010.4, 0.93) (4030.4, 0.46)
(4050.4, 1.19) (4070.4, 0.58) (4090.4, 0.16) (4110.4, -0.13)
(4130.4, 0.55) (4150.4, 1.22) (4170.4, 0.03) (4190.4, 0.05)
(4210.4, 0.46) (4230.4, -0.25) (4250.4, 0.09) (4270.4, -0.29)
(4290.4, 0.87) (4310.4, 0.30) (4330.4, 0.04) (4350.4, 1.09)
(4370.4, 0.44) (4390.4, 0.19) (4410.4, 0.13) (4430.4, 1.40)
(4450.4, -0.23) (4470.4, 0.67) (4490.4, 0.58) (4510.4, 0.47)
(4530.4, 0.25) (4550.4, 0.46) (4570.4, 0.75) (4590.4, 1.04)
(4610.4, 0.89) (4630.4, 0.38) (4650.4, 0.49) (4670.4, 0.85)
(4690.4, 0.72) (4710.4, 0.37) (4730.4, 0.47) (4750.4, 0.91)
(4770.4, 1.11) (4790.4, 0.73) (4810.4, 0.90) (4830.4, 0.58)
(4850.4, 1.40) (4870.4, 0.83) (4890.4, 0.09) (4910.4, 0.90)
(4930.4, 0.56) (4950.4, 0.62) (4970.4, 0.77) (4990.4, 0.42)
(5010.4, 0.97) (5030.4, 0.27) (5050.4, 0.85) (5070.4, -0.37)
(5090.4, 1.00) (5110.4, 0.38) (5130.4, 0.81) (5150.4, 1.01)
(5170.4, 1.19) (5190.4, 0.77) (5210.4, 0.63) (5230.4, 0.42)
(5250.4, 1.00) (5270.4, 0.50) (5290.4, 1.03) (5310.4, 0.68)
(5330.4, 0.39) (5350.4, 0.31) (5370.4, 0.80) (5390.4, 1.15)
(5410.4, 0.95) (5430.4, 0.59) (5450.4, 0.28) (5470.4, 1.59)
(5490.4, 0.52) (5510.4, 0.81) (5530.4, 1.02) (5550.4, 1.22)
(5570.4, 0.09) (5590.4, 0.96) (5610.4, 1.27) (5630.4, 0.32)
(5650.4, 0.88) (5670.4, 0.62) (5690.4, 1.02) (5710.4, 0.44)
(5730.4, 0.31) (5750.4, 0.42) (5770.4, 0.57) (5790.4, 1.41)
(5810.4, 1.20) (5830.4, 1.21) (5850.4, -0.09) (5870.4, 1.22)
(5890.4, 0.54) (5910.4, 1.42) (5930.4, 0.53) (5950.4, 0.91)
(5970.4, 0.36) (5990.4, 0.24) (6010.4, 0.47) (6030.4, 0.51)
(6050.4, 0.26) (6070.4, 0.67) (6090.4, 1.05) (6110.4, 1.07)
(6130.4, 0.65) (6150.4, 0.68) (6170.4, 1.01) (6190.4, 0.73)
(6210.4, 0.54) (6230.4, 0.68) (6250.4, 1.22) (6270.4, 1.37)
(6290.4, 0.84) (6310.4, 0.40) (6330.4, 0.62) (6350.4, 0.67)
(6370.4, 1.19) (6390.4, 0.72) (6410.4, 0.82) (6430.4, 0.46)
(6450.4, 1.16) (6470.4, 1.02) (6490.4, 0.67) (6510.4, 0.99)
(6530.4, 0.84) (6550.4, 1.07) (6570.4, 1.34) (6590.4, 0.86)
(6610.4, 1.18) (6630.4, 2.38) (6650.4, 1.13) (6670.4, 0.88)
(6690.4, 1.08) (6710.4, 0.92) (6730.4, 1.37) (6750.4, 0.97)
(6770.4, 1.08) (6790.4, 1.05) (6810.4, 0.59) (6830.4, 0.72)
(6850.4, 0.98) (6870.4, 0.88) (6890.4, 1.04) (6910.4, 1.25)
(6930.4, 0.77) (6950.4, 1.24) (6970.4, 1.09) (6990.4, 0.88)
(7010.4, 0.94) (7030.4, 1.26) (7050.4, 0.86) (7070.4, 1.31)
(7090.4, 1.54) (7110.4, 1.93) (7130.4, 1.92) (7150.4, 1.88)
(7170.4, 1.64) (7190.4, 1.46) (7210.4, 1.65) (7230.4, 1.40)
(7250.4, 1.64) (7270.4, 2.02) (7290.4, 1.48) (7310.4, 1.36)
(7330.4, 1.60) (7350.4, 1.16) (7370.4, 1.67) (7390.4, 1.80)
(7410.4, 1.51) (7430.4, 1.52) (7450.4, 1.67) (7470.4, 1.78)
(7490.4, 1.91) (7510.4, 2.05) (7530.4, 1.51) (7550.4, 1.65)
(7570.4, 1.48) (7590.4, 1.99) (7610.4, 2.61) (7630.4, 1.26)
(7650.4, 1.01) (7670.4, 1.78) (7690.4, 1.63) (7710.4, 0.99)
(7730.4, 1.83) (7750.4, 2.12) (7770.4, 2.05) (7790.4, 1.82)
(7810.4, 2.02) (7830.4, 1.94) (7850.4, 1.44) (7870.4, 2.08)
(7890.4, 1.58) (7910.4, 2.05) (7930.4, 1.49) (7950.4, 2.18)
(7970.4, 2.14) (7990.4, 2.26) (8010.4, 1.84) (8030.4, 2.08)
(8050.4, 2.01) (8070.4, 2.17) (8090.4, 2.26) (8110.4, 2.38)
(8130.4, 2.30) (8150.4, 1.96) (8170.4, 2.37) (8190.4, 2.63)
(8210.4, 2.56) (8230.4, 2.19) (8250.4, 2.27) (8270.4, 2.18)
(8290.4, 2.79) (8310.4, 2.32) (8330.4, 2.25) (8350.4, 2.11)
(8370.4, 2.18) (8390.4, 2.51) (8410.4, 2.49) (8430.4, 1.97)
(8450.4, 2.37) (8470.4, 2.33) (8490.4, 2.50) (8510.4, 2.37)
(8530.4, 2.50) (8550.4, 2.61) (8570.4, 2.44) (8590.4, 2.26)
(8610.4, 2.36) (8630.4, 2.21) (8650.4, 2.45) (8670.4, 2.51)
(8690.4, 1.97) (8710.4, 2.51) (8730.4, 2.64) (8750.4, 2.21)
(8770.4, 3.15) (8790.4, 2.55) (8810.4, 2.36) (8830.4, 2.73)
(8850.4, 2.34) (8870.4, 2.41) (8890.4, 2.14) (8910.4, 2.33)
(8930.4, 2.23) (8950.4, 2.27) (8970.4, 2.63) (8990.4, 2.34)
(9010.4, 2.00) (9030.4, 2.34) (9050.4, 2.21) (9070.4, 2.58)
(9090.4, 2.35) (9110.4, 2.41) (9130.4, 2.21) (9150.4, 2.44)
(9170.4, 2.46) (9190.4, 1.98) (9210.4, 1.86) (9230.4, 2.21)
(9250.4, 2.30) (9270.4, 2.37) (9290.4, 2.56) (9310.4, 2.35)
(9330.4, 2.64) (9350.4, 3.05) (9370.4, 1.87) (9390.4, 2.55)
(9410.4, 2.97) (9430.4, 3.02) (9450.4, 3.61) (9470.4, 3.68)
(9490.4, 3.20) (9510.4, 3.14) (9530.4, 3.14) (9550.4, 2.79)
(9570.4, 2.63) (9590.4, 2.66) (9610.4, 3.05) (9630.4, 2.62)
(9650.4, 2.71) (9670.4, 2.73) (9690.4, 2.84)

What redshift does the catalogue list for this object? 0.78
